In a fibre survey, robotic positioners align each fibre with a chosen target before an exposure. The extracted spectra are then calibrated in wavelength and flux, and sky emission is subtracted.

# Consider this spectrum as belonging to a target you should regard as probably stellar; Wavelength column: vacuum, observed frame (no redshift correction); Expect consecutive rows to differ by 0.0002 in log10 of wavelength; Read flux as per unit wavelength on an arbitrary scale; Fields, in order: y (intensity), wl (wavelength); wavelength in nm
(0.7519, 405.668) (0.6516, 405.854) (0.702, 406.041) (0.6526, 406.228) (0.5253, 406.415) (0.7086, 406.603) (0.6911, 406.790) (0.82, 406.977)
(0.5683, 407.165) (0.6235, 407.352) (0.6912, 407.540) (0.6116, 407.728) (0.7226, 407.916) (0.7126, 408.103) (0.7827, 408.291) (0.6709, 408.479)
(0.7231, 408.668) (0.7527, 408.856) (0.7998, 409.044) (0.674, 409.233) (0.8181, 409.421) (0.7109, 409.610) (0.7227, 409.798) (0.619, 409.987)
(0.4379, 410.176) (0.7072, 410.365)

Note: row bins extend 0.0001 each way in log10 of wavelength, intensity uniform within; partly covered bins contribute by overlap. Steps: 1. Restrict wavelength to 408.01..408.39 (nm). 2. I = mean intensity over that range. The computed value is 0.747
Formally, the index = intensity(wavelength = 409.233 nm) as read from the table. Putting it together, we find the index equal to 0.674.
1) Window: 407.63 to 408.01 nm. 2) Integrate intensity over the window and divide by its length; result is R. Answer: 0.668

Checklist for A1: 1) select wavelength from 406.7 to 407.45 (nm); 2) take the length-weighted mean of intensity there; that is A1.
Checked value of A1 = 0.676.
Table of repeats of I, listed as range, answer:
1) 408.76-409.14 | 0.776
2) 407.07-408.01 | 0.644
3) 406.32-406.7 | 0.617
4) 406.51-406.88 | 0.7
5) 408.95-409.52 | 0.763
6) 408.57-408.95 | 0.737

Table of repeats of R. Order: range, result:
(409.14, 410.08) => 0.71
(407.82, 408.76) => 0.722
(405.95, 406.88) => 0.655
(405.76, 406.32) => 0.67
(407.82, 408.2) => 0.719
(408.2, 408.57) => 0.727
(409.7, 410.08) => 0.672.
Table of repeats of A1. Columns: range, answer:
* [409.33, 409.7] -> 0.764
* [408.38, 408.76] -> 0.697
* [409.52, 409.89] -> 0.718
